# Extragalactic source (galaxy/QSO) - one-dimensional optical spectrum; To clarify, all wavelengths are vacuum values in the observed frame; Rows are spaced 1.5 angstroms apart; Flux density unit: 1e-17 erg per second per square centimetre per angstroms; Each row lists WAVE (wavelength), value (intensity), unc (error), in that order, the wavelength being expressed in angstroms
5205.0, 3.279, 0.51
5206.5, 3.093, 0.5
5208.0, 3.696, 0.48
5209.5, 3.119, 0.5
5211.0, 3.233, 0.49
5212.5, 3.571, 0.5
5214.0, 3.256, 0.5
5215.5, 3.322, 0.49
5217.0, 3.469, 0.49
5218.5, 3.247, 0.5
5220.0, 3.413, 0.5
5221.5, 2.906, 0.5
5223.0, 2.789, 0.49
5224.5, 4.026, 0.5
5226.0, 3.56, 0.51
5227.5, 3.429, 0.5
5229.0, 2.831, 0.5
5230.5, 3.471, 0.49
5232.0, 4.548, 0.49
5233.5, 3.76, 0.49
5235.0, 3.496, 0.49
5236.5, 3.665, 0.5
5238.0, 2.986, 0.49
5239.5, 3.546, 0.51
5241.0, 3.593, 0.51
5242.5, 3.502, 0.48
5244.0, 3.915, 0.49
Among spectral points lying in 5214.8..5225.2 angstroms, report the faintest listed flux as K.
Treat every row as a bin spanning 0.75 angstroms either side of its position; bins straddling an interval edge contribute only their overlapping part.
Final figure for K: 2.789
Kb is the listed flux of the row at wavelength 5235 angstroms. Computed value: 3.496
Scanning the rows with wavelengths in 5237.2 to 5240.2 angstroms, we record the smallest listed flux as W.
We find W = 2.986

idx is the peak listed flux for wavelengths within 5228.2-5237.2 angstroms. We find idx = 4.548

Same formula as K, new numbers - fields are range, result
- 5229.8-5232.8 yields 3.471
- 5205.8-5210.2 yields 3.093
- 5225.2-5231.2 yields 2.831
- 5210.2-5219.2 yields 3.233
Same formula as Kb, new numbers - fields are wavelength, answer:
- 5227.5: 3.429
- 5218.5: 3.247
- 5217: 3.469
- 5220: 3.413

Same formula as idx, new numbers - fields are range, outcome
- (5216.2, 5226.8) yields 4.026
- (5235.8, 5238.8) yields 3.665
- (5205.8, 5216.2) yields 3.696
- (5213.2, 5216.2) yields 3.322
